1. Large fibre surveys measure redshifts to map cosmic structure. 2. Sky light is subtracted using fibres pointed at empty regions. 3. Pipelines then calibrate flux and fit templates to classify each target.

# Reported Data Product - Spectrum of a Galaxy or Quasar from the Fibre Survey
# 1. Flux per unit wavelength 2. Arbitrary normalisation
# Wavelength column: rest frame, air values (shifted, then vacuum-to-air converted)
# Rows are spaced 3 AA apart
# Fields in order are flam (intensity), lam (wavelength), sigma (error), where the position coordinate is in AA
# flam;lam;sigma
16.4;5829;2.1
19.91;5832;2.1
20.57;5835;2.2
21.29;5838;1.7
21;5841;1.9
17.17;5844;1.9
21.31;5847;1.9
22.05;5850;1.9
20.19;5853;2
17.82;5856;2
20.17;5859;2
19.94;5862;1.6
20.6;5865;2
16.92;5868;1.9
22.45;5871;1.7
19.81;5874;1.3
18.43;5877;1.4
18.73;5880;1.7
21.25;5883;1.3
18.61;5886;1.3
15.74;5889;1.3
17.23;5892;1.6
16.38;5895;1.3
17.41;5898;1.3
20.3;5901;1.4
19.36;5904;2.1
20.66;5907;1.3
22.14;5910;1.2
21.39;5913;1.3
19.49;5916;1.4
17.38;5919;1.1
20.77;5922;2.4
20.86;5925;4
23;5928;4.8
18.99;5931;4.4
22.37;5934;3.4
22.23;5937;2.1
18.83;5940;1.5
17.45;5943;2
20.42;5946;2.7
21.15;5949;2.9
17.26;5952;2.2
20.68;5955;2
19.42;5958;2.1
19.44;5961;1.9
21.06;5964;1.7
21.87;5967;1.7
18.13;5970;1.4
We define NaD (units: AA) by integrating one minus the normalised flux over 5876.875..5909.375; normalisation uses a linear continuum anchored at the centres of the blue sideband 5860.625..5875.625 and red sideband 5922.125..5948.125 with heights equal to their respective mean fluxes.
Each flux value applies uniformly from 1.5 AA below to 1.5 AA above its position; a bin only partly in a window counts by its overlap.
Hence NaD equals 2.4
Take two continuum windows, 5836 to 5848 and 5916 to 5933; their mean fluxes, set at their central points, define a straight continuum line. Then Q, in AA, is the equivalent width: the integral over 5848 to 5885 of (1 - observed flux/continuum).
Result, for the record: 0.6 AA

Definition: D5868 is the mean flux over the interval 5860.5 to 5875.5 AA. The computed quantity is 19.9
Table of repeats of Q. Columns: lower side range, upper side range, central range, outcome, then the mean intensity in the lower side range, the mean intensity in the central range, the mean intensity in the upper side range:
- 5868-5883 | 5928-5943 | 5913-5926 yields 0.3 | 19.7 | 19.8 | 20.5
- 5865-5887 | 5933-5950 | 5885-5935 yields 1.1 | 19.6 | 19.5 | 20.3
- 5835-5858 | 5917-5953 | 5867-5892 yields 1.5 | 20.1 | 18.9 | 20.1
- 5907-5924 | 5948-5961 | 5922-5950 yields -1.0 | 20.3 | 20.6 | 19.5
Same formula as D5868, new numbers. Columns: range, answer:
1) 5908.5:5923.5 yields 20.2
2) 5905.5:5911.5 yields 21.4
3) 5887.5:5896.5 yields 16.5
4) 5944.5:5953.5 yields 19.6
